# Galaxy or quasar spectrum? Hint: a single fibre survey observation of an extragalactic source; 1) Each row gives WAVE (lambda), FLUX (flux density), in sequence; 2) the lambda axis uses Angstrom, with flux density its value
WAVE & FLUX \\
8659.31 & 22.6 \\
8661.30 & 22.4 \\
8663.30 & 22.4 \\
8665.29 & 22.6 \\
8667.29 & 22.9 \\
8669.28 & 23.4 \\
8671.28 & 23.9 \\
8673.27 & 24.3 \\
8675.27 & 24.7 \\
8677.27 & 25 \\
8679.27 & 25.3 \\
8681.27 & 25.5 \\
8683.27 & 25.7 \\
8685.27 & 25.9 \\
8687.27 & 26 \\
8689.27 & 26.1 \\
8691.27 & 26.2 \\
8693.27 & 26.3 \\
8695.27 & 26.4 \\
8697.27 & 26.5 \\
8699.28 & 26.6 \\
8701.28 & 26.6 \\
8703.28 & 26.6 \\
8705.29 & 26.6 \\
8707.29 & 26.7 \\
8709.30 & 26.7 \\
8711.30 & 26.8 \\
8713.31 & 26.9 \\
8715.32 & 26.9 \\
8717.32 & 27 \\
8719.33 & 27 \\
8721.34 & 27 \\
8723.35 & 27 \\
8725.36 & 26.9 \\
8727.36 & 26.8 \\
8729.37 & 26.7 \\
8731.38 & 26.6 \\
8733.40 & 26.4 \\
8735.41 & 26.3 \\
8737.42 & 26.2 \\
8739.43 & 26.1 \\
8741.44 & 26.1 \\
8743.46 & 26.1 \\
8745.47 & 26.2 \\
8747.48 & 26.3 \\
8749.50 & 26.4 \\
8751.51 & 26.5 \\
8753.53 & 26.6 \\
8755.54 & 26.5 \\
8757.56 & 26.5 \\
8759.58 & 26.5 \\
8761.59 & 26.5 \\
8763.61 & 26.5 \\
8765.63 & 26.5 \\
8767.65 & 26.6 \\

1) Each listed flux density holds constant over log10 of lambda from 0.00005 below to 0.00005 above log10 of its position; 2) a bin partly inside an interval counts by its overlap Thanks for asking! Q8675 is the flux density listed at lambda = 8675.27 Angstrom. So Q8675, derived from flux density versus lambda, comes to 24.7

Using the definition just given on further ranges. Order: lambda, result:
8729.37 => 26.7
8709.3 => 26.7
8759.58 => 26.5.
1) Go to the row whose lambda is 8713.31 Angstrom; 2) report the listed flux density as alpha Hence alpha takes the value 26.9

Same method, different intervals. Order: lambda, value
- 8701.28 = 26.6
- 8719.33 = 27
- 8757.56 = 26.5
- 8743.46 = 26.1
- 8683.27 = 25.7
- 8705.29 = 26.6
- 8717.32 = 27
